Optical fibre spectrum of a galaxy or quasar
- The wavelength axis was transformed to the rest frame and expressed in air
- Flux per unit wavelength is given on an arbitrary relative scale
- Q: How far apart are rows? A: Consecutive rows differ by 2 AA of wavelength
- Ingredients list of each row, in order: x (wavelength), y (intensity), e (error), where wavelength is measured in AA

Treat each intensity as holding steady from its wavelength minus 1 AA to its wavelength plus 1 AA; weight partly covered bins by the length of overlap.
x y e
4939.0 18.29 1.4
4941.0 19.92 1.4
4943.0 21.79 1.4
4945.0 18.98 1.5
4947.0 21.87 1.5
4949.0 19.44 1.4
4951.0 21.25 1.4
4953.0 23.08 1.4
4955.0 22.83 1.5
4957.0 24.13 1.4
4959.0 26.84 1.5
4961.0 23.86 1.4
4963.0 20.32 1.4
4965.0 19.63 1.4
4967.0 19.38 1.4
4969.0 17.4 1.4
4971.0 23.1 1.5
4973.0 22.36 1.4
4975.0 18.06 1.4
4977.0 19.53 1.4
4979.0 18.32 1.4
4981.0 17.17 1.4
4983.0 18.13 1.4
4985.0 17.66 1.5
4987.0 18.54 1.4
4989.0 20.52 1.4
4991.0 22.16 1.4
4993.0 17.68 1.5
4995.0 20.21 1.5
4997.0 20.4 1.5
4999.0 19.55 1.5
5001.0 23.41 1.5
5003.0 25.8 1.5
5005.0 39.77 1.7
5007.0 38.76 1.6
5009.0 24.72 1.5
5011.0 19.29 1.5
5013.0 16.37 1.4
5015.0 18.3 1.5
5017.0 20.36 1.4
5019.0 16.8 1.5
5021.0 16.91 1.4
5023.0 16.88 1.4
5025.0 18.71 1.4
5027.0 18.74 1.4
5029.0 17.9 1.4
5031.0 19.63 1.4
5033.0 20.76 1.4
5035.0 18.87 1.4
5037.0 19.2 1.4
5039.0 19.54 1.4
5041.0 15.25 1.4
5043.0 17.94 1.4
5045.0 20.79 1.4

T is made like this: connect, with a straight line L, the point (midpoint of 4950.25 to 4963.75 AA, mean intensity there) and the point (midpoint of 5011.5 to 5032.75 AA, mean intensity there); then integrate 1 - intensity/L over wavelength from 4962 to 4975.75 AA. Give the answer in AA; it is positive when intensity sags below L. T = 1.4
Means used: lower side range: 23.3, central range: 20.1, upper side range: 18.2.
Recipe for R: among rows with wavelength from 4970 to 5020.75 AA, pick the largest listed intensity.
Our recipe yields 39.77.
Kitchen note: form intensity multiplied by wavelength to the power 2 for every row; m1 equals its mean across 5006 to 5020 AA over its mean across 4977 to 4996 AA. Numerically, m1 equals 1.18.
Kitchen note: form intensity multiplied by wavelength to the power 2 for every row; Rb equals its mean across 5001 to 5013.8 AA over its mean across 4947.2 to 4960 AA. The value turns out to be 1.22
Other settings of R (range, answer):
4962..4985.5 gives 23.1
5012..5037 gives 20.76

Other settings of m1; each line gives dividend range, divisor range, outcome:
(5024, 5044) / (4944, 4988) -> 0.93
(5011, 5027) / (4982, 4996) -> 0.94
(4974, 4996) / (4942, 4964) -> 0.86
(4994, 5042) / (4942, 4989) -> 1.05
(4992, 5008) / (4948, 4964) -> 1.15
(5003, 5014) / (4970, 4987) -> 1.45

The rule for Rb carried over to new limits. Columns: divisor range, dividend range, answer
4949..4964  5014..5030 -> 0.81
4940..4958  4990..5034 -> 1.03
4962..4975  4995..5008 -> 1.37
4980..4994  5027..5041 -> 1.03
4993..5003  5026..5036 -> 0.92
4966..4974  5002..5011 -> 1.52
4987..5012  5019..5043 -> 0.77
